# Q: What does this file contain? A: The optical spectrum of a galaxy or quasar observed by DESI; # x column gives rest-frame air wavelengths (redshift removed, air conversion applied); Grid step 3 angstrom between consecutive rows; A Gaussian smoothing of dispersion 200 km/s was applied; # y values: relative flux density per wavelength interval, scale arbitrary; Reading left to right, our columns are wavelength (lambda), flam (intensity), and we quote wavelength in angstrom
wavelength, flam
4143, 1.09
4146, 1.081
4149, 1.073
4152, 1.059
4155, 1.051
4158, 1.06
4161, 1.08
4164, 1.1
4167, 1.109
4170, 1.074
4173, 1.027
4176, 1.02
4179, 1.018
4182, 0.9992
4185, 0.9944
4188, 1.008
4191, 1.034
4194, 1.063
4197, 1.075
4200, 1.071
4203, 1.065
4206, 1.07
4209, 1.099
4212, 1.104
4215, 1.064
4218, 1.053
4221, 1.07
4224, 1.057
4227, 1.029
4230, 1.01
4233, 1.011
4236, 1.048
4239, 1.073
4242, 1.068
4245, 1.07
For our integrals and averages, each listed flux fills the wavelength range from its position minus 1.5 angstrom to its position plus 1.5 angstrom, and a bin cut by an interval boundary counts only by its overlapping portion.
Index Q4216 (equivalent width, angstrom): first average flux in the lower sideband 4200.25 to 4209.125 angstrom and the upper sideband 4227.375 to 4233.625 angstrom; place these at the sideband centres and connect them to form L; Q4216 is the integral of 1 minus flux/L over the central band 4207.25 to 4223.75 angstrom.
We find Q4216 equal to -0.4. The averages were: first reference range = 1.07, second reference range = 1.01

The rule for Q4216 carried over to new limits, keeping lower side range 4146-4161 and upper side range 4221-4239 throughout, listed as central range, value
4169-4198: 0.7 angstrom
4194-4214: -0.6 angstrom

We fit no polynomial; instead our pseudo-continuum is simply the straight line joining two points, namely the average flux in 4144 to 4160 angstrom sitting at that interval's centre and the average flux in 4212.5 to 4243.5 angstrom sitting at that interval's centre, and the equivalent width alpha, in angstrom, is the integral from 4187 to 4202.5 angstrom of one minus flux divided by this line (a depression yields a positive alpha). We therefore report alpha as 0.1 angstrom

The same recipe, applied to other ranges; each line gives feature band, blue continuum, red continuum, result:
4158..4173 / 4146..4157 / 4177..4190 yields -0.6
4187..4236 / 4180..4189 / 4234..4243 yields -1.2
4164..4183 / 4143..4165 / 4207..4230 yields 0.4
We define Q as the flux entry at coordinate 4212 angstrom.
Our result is 1.104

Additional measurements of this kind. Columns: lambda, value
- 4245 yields 1.07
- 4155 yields 1.051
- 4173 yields 1.027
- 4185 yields 0.9944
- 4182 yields 0.9992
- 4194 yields 1.063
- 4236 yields 1.048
